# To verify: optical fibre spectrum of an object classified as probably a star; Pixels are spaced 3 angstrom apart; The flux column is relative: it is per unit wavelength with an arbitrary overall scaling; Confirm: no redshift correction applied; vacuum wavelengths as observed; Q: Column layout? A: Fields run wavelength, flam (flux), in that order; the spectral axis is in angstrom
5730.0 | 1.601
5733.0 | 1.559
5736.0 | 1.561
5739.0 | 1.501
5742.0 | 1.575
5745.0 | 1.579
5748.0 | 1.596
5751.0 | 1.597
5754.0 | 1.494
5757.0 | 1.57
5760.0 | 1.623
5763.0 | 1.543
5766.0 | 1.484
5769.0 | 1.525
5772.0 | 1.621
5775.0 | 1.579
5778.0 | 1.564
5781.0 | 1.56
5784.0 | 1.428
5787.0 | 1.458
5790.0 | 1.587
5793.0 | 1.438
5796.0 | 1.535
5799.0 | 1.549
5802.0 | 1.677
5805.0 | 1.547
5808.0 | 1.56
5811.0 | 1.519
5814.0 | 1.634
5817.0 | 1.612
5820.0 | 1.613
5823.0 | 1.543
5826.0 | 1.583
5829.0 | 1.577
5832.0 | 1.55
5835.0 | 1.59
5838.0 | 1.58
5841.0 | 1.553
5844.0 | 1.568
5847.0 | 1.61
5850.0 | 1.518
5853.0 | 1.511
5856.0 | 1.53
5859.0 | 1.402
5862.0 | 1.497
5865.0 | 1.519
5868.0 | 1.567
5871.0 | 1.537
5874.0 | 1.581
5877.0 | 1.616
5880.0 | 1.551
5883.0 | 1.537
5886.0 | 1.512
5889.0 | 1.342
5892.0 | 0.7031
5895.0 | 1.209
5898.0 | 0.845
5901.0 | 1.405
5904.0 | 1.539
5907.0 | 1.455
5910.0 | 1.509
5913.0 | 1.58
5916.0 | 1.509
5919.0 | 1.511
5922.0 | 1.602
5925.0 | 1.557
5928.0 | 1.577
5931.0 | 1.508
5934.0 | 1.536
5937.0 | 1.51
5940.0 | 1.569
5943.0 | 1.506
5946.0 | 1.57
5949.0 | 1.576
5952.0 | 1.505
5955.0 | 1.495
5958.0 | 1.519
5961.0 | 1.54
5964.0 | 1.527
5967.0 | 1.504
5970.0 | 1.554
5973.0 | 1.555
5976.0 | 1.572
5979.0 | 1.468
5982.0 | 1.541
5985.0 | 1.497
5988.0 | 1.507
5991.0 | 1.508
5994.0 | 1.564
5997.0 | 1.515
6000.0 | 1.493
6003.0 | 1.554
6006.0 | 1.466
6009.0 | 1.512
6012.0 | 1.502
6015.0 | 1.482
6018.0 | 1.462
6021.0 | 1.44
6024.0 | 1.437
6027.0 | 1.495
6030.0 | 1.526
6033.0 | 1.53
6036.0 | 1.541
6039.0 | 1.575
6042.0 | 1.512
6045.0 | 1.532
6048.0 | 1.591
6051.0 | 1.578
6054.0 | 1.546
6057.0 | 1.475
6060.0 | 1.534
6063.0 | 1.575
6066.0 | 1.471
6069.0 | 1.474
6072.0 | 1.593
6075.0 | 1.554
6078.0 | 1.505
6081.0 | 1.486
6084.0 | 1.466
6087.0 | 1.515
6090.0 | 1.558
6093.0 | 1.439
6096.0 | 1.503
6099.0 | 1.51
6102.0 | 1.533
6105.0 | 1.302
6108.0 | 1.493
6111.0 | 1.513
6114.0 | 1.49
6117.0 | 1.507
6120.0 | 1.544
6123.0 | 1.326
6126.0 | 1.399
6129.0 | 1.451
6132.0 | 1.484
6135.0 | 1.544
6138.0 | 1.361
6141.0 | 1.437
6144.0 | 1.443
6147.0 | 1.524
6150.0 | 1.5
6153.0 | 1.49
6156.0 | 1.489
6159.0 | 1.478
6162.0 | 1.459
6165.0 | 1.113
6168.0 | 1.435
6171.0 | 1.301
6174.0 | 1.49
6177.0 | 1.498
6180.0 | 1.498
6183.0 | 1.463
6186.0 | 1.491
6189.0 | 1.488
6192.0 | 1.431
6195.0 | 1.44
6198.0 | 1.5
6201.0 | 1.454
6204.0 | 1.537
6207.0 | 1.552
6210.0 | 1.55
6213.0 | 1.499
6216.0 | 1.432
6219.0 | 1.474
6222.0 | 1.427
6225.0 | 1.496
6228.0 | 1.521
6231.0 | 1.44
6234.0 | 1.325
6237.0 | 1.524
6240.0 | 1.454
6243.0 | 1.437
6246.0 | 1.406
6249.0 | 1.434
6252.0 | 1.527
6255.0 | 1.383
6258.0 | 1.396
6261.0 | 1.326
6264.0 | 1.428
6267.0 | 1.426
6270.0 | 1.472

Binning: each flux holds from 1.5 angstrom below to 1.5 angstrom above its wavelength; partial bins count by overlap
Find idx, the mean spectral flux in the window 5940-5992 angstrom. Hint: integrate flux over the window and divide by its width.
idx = 1.53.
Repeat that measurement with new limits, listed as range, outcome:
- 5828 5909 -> 1.46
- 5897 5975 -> 1.51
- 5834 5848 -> 1.58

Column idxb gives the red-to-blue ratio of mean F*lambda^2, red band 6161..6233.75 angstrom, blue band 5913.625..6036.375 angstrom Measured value 1.0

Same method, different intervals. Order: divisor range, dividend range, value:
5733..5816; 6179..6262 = 1.09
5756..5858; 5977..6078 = 1.05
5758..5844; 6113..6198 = 1.05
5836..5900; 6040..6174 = 1.11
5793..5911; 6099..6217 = 1.08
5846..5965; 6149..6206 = 1.07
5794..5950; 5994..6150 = 1.06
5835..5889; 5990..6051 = 1.04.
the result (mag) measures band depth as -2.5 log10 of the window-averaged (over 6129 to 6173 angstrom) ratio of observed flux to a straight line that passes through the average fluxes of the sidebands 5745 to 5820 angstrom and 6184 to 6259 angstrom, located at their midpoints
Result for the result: 0.03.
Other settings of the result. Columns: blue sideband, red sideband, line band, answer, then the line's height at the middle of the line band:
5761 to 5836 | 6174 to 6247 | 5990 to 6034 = 0.01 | 1.51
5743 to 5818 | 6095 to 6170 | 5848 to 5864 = 0.03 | 1.53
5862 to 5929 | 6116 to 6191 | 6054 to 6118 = -0.04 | 1.45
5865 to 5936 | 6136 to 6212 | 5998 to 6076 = -0.05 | 1.45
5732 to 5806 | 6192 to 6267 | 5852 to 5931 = 0.05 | 1.52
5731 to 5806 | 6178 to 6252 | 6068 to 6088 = -0.01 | 1.5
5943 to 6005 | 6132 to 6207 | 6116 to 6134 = 0.01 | 1.47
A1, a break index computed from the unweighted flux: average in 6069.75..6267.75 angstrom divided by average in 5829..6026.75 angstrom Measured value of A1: 0.98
